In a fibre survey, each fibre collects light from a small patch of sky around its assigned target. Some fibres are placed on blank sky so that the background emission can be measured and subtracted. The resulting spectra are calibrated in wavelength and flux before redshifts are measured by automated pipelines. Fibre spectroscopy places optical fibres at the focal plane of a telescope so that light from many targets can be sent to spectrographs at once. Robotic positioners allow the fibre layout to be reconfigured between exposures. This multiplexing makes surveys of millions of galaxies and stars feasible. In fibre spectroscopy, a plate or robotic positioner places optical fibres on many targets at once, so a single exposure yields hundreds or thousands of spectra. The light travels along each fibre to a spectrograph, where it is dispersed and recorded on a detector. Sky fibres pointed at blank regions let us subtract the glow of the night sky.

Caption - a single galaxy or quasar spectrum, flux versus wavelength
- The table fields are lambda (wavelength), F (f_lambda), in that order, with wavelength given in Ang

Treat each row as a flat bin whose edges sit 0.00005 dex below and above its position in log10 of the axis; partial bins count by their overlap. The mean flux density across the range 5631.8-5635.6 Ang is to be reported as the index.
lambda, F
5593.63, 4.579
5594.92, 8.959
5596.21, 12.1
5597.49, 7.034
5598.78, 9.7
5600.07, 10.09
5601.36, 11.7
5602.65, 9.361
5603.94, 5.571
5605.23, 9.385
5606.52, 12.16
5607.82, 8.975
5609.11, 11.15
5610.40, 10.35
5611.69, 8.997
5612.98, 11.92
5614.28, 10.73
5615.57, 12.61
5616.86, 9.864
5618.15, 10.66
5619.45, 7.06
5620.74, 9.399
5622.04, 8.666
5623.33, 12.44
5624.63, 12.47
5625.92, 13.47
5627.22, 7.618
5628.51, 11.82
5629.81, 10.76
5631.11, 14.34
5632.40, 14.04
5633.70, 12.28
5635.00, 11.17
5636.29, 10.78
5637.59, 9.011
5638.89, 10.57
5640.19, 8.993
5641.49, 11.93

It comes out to 12.5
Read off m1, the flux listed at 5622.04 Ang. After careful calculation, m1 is 8.666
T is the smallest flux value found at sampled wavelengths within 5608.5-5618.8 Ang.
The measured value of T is 8.997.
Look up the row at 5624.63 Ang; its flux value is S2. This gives 12.47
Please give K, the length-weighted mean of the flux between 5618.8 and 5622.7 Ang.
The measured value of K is 8.39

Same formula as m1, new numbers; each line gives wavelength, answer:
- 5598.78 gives 9.7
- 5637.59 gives 9.011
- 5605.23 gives 9.385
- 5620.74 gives 9.399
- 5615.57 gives 12.61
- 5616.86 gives 9.864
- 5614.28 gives 10.73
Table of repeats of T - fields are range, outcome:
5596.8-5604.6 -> 5.571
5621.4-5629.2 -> 7.618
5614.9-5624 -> 7.06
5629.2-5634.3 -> 10.76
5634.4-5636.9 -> 10.78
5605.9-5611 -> 8.975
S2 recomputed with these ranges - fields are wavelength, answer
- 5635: 11.17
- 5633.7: 12.28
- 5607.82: 8.975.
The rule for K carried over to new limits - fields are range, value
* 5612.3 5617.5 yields 11.3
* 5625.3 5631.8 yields 11.6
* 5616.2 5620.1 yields 9.22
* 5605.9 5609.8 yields 10.7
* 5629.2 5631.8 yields 12.6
